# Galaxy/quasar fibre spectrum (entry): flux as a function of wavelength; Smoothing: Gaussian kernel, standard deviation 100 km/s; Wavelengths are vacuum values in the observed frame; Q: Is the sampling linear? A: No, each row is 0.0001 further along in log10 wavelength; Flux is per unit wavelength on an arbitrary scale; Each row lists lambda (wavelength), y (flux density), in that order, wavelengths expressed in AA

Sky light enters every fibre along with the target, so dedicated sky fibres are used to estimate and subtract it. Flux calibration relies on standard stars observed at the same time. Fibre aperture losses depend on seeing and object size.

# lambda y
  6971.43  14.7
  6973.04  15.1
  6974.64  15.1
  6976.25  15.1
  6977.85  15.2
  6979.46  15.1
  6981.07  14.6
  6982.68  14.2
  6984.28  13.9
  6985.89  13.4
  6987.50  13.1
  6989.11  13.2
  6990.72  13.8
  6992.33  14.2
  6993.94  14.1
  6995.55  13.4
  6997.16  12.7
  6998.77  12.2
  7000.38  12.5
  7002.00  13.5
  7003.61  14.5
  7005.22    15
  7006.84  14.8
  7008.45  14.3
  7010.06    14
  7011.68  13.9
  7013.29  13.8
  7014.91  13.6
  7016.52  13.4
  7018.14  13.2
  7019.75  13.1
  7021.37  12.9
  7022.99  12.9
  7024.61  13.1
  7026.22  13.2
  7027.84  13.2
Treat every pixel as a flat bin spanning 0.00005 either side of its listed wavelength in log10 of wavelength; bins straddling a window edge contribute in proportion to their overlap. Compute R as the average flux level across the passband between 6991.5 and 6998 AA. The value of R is 13.6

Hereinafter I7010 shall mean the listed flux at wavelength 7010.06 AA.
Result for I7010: 14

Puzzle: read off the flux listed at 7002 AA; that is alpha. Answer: 13.5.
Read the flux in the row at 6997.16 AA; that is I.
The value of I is 12.7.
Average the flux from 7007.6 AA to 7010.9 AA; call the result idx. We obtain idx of 14.2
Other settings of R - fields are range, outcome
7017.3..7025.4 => 13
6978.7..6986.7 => 14.2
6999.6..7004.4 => 13.5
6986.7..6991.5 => 13.4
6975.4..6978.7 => 15.1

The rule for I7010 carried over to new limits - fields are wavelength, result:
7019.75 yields 13.1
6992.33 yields 14.2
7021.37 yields 12.9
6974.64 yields 15.1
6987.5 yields 13.1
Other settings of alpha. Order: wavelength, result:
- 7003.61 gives 14.5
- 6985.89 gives 13.4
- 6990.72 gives 13.8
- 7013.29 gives 13.8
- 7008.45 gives 14.3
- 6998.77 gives 12.2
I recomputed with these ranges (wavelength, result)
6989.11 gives 13.2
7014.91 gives 13.6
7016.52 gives 13.4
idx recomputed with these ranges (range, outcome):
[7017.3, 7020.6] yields 13.1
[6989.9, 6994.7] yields 14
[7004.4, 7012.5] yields 14.4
